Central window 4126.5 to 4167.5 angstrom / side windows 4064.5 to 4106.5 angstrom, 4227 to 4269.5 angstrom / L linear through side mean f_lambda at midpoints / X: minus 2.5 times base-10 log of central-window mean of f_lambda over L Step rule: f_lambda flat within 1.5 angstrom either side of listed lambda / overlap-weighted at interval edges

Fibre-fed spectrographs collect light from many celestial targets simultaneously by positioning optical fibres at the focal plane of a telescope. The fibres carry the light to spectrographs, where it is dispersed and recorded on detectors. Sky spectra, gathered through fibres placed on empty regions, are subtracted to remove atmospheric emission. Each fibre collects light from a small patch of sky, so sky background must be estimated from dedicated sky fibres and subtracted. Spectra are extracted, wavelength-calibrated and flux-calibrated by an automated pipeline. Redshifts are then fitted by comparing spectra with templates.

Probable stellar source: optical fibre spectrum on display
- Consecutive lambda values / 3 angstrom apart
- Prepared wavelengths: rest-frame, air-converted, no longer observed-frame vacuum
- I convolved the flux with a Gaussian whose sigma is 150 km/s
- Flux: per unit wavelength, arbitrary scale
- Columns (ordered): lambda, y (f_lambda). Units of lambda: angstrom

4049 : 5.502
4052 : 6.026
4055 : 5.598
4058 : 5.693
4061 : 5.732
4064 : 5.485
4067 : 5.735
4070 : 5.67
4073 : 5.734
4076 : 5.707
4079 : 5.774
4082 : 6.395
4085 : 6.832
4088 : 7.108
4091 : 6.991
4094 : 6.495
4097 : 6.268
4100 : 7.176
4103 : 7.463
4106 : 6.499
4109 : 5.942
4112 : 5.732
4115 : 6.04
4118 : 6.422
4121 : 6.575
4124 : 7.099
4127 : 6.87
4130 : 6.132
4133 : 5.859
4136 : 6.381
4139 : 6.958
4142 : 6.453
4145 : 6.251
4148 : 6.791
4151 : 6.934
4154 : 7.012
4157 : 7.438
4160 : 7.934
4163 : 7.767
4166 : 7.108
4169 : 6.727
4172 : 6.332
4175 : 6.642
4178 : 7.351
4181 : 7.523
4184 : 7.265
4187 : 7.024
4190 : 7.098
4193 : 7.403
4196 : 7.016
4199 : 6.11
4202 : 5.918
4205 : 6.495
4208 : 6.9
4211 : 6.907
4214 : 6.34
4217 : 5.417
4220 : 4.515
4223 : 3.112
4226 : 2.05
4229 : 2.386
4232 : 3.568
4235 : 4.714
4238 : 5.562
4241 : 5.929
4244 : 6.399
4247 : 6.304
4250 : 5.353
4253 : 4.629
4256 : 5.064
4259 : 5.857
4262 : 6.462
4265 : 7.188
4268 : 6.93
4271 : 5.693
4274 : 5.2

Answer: -0.140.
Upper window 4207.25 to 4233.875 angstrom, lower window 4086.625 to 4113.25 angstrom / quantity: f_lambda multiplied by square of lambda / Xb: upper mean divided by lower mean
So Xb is 0.7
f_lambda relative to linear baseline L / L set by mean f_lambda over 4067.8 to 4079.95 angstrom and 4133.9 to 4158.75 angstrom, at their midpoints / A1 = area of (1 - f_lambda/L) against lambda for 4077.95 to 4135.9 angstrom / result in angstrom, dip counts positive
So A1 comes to -3.06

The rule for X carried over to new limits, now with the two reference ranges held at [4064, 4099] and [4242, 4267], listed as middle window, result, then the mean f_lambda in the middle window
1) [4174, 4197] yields -0.19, 7.18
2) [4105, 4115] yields 0.03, 6.03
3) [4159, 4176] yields -0.16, 7.07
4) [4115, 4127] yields -0.08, 6.64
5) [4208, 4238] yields 0.30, 4.52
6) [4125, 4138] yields -0.04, 6.37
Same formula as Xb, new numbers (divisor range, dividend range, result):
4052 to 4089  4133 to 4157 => 1.17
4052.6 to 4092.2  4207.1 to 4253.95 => 0.89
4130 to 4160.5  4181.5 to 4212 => 1.04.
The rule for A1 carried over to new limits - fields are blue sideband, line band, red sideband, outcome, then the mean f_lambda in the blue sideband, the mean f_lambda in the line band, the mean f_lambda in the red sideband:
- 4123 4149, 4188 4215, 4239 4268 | -2.2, 6.52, 6.7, 5.96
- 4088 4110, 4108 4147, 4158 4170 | 3.7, 6.74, 6.37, 7.41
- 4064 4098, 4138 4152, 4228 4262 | -2.1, 6.21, 6.66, 5.17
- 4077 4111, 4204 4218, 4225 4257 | -3.6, 6.6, 6.44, 4.76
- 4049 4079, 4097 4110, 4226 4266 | -2.7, 5.7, 6.74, 5.19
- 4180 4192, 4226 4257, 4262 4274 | 8.4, 7.22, 4.85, 6.41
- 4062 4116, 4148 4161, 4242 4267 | -2.3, 6.28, 7.24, 5.93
